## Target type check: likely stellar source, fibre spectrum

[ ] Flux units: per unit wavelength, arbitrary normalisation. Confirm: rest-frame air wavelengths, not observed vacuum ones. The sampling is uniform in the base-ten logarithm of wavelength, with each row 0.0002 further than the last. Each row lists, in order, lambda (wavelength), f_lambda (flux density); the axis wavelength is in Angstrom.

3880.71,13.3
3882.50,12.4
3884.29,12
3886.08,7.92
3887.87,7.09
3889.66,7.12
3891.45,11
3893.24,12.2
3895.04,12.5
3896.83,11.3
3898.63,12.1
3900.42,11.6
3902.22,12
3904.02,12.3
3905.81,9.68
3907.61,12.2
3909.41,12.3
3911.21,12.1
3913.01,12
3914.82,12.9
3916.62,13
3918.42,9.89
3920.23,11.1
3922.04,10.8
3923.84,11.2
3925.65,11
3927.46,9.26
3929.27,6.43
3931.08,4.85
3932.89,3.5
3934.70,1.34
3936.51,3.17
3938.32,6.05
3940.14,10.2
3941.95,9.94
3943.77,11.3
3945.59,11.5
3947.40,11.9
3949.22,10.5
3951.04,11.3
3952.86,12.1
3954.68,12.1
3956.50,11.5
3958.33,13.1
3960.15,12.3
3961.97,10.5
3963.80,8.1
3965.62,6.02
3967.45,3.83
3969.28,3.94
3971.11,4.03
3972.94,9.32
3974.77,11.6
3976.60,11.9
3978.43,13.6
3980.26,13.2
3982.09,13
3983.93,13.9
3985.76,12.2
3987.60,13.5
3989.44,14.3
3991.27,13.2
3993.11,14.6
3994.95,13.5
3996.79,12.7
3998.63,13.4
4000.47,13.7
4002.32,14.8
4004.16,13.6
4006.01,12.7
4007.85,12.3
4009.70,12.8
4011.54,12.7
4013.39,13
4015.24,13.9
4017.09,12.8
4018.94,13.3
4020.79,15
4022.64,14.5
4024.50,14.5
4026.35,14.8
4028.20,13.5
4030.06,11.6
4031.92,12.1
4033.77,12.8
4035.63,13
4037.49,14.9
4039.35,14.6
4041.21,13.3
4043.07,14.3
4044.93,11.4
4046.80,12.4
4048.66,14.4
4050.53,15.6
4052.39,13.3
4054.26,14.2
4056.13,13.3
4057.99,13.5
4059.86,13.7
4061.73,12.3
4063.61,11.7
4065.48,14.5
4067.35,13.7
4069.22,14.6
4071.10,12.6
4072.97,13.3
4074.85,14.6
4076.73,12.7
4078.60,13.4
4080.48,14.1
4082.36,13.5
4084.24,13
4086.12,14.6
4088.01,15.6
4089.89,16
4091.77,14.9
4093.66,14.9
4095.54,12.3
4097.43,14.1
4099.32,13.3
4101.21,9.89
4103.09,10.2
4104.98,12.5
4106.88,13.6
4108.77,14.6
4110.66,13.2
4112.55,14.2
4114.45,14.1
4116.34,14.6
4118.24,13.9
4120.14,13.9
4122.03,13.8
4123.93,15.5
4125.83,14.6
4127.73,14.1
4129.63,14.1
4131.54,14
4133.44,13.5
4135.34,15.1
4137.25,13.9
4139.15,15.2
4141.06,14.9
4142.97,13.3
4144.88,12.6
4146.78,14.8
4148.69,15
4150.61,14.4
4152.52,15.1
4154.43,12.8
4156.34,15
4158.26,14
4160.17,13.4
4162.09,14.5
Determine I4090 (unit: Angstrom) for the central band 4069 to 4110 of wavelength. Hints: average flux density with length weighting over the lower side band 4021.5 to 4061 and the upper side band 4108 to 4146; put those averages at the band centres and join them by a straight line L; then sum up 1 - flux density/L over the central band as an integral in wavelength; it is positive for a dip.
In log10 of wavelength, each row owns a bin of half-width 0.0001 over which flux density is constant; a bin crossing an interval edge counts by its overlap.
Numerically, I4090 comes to 1.1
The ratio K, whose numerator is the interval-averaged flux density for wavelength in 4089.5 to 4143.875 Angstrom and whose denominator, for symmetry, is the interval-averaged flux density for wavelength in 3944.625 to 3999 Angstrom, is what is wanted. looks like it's 1.24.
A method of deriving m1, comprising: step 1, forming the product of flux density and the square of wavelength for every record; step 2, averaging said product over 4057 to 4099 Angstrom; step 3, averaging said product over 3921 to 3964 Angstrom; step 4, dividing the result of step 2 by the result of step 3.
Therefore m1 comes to 1.6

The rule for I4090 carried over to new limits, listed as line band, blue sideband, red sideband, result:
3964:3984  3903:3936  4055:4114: 3.2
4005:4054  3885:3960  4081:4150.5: -4.8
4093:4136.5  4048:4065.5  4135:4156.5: 1.3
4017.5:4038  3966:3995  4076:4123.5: -2.5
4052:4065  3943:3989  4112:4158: -0.6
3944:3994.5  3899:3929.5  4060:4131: 4.2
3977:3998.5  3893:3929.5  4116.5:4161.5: -1.8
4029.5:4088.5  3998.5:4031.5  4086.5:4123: 0.2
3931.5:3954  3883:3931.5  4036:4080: 5.7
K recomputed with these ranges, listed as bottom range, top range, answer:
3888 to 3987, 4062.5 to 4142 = 1.36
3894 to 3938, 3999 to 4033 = 1.36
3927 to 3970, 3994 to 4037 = 1.56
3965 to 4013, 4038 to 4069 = 1.15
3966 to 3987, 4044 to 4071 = 1.34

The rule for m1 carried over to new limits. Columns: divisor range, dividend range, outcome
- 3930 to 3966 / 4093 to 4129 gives 1.61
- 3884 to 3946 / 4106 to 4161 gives 1.61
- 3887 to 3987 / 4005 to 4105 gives 1.41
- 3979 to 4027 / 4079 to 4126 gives 1.07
